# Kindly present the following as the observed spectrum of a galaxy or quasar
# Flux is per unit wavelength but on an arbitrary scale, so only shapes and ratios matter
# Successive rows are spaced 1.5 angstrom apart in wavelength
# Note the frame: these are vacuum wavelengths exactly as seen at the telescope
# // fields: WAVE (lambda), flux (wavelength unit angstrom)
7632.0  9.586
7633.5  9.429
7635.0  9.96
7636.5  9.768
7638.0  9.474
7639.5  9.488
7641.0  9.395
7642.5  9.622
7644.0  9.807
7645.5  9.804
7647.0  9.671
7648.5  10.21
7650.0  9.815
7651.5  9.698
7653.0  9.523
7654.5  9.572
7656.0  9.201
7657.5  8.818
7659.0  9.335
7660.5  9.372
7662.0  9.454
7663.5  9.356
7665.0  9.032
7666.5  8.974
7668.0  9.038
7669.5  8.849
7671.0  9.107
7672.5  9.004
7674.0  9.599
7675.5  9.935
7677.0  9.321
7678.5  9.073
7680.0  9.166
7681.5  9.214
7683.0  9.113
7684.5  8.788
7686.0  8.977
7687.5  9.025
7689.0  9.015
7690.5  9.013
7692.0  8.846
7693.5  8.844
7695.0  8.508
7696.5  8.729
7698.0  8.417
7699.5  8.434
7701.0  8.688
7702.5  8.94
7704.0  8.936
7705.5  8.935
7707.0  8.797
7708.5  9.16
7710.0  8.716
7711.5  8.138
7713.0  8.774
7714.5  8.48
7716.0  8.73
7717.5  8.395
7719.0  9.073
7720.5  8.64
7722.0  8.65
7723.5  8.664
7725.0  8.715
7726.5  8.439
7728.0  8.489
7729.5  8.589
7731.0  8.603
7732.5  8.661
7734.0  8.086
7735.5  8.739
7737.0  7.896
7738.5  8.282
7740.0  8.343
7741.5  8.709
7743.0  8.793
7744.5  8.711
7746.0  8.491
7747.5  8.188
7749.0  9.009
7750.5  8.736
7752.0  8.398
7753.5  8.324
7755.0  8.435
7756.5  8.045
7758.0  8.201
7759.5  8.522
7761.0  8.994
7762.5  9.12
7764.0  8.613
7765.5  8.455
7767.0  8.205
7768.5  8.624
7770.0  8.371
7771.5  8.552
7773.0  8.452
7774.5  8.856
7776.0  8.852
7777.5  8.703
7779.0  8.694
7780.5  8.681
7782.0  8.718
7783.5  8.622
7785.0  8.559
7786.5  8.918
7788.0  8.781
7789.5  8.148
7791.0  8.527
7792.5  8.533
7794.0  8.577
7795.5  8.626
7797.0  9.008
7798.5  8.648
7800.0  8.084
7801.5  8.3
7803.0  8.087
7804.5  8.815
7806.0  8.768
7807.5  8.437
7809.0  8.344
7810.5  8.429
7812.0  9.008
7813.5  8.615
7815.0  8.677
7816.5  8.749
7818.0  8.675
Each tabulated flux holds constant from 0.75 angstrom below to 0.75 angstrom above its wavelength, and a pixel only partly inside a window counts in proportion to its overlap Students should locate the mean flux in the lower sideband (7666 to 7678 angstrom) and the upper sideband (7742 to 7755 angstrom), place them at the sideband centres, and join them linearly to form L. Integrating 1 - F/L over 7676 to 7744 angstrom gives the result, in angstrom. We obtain 1.4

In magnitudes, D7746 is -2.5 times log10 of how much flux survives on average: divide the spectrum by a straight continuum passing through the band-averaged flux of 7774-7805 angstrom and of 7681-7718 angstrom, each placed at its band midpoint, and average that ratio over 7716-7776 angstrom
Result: 0.02 mag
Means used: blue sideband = 8.78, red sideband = 8.6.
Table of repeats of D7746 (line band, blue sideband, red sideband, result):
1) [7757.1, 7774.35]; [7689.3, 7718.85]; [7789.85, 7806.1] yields 0.00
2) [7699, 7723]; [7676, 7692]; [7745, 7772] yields 0.02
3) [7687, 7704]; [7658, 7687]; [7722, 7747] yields 0.02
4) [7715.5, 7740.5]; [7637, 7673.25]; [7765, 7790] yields 0.05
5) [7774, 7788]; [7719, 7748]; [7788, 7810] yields -0.03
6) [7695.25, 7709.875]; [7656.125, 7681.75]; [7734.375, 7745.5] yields 0.01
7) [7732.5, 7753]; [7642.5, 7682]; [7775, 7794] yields 0.05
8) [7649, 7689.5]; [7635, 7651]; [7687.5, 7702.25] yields 0.00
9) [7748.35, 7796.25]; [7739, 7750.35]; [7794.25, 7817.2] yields 0.00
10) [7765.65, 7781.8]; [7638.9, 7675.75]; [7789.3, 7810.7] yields 0.01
